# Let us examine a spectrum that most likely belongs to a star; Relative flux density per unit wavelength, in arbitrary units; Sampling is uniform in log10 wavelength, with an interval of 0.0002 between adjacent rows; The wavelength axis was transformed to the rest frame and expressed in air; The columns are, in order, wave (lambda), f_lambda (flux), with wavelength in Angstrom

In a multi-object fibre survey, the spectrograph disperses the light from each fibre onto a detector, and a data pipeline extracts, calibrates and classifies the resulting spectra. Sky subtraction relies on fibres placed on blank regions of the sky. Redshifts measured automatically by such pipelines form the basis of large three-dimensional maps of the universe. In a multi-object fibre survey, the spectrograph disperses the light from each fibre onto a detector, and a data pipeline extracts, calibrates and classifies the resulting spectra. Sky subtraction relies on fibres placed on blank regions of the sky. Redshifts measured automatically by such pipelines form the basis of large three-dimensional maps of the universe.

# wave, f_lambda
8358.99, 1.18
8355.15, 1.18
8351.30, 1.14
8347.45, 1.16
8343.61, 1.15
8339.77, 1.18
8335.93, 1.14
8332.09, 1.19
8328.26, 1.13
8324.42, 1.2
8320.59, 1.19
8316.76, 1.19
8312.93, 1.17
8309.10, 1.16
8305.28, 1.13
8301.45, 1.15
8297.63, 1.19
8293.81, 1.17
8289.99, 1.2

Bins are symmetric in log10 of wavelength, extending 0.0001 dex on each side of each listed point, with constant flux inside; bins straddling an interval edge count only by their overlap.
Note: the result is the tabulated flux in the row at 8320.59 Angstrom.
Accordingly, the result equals 1.19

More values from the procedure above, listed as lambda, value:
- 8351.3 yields 1.14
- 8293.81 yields 1.17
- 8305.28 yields 1.13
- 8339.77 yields 1.18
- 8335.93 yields 1.14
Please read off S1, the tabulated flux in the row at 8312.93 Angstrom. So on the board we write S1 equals 1.17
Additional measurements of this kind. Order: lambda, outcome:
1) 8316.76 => 1.19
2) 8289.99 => 1.2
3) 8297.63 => 1.19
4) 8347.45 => 1.16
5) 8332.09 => 1.19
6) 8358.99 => 1.18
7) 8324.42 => 1.2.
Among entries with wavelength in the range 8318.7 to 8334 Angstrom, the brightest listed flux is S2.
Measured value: 1.2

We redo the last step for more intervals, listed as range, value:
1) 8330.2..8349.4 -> 1.19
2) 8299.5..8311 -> 1.16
